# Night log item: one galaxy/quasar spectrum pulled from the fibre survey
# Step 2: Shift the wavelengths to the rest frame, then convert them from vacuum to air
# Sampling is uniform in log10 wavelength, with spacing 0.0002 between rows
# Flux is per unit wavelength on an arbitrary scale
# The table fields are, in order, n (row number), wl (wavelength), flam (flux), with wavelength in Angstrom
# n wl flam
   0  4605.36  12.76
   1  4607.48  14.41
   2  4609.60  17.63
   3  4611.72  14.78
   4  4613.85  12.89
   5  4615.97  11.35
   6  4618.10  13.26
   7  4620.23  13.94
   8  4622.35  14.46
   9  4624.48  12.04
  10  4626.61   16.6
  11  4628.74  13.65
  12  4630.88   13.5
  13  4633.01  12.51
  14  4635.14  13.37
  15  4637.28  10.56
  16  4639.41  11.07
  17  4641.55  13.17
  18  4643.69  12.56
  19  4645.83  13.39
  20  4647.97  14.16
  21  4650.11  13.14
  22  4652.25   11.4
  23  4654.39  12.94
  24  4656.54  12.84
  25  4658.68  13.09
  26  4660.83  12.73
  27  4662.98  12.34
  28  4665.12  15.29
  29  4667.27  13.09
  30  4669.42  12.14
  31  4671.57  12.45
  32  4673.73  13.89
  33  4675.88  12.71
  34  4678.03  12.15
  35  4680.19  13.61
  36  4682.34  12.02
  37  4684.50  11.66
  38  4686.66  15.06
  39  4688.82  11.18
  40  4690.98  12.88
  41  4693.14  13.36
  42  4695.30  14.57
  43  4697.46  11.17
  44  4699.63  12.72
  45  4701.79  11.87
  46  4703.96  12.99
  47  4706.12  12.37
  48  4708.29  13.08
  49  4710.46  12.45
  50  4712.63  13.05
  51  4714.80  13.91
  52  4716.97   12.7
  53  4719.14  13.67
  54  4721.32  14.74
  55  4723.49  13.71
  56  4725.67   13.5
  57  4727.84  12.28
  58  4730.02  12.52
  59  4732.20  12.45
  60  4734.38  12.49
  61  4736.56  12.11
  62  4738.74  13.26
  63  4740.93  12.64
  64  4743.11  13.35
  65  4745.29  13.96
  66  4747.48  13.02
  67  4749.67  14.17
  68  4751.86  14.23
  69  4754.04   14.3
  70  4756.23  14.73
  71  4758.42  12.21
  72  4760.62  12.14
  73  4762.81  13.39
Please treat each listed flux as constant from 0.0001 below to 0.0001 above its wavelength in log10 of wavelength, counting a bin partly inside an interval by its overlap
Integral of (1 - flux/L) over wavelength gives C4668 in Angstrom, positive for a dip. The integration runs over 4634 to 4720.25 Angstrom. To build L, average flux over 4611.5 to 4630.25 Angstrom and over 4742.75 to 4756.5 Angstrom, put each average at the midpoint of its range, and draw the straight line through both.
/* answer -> 5.88 Angstrom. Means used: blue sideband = 13.6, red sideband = 14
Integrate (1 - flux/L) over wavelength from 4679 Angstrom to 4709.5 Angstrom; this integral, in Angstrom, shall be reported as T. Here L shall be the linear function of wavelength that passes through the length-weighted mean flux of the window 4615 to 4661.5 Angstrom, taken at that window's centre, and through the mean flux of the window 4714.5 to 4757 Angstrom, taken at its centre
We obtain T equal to 1.1 Angstrom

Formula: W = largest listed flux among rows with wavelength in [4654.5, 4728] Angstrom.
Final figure 15.29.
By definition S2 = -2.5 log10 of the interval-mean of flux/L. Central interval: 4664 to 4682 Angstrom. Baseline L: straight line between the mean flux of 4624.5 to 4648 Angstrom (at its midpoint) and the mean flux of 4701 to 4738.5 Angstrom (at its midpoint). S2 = -0.01 mag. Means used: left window 13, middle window 13.1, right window 13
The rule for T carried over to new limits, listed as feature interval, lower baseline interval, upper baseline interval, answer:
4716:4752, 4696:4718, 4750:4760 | 0.3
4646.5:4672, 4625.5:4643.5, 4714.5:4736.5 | 0.1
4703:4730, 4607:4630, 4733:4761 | 0.6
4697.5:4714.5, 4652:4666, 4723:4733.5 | 0.4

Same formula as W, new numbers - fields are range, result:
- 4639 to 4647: 13.39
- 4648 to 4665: 13.14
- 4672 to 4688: 15.06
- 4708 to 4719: 13.91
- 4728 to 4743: 13.26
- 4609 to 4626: 17.63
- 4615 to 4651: 16.6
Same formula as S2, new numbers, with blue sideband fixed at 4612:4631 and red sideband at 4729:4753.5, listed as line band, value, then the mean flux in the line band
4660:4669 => 0.010 mag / 13.3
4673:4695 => 0.037 mag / 12.9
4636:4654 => 0.086 mag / 12.5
